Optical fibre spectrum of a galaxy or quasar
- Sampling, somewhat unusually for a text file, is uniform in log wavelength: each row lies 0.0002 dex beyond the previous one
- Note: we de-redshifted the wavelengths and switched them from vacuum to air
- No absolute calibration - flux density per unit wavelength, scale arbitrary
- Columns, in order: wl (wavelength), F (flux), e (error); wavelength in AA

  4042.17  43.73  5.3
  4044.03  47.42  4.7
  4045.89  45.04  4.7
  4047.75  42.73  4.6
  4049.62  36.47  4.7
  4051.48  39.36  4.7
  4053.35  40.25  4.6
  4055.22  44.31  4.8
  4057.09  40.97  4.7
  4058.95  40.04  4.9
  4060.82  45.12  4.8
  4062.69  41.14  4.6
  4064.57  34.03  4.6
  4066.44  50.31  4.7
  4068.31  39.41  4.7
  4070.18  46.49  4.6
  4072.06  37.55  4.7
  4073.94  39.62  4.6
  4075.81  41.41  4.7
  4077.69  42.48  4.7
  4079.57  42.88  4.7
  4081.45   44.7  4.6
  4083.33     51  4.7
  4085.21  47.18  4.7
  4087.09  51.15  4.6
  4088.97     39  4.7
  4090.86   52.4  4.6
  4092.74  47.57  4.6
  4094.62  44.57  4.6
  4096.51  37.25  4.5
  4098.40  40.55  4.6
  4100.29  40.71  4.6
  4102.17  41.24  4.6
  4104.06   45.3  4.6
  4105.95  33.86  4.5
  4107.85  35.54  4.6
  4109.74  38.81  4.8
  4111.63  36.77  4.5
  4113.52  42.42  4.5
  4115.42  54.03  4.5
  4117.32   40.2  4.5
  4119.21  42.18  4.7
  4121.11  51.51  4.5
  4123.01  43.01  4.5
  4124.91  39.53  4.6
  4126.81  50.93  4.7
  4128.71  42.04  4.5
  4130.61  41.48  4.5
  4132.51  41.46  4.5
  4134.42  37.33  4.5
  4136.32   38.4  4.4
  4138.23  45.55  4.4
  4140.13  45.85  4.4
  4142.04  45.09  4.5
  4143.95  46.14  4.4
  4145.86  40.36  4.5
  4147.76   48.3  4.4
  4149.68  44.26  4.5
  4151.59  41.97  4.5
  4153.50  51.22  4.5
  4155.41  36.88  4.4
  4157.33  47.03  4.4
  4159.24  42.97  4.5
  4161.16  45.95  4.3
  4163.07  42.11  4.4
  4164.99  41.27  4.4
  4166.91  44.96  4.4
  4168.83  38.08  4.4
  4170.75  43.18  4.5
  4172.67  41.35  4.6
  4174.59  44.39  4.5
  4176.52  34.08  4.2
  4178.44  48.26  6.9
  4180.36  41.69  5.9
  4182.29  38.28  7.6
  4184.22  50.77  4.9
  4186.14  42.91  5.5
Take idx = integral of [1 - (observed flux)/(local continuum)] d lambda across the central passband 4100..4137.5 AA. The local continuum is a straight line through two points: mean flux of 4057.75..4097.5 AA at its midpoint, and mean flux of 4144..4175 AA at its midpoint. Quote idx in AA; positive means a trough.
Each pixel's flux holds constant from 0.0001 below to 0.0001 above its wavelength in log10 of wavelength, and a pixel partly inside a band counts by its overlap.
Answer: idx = 1.4 AA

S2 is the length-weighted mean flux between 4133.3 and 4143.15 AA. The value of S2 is 42.5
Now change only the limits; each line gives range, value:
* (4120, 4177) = 43.3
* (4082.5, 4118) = 43.1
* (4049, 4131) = 42.7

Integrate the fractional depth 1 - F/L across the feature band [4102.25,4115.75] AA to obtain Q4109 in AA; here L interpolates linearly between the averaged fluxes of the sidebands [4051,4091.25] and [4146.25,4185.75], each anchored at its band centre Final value 0.9 AA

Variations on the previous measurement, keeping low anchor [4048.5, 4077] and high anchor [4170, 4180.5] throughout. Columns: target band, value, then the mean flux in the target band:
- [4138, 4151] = -0.95 AA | 45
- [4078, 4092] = -1.82 AA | 46.7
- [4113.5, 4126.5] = -1.09 AA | 45.1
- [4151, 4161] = -0.53 AA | 44.2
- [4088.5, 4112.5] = 0.22 AA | 41.1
